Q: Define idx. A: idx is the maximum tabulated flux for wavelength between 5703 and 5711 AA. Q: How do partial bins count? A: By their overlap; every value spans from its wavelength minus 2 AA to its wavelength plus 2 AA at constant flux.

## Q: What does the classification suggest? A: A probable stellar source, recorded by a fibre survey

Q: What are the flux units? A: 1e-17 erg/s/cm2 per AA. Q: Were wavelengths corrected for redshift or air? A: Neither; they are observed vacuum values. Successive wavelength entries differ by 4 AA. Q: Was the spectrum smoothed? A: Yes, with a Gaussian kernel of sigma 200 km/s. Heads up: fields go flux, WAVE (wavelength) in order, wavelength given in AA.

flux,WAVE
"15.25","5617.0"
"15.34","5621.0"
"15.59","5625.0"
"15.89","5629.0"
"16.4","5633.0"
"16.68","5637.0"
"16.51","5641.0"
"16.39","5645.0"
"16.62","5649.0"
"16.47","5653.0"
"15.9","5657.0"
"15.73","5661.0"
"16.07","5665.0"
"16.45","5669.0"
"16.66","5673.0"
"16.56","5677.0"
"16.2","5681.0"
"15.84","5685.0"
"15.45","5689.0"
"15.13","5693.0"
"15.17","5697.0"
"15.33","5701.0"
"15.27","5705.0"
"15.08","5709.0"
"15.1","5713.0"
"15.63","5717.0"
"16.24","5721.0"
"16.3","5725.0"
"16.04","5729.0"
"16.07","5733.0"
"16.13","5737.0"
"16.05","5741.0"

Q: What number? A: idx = 15.27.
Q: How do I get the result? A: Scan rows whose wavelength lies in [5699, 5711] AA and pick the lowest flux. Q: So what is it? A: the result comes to 15.08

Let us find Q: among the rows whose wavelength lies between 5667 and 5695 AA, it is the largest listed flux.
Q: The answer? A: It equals 16.66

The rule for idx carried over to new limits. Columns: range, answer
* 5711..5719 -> 15.63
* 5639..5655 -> 16.62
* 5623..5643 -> 16.68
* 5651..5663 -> 16.47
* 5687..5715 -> 15.45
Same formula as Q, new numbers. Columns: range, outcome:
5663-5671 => 16.45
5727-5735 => 16.07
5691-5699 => 15.17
